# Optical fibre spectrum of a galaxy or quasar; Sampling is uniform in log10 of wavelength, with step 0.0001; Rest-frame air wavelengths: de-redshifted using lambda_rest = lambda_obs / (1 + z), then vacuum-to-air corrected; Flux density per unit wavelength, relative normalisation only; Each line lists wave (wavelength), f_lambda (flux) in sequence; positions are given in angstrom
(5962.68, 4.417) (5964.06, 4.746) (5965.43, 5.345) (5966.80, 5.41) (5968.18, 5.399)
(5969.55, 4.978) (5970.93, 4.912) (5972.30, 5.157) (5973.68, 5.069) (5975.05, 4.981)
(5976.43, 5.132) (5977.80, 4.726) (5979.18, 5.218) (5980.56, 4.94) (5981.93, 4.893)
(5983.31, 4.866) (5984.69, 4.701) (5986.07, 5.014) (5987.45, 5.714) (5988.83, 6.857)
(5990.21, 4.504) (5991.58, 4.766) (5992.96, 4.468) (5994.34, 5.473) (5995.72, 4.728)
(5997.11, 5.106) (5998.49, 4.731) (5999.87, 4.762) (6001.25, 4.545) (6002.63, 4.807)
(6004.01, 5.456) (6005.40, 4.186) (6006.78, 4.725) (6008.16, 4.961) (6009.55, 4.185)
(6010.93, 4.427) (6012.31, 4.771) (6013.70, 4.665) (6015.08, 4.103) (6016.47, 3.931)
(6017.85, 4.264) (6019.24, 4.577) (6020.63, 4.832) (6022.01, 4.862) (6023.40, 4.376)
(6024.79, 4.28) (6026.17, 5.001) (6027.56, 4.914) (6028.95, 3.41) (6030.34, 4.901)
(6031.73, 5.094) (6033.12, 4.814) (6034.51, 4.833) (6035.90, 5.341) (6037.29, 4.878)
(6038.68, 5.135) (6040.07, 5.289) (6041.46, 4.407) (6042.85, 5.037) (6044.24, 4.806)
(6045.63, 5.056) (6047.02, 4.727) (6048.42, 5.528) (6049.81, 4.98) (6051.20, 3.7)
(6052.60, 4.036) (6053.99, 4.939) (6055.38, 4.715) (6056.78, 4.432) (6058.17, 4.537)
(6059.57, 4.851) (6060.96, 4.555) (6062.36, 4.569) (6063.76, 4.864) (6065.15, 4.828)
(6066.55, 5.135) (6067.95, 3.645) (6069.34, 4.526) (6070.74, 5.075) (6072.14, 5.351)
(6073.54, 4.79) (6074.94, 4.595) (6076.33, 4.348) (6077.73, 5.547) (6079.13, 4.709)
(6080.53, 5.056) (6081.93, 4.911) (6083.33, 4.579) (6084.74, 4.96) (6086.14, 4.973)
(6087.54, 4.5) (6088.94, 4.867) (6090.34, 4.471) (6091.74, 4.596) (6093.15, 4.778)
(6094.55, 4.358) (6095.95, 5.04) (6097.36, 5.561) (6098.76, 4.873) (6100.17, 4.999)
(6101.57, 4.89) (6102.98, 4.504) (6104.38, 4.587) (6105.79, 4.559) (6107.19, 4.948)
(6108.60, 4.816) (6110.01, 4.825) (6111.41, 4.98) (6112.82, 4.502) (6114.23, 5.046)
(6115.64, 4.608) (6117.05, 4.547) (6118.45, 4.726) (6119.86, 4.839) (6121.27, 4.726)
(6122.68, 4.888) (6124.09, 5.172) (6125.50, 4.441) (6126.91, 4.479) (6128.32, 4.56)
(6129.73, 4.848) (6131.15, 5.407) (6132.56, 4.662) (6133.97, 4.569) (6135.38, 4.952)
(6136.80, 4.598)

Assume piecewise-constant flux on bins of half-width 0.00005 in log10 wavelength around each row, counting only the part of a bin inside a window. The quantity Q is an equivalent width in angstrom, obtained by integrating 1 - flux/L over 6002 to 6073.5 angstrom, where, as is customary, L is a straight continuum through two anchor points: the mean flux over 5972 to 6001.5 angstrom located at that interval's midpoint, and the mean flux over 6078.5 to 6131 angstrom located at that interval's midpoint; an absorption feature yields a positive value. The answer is 3.25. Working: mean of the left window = 5.02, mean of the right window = 4.78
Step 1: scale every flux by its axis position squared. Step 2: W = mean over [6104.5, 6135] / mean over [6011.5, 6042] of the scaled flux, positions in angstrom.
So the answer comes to 1.05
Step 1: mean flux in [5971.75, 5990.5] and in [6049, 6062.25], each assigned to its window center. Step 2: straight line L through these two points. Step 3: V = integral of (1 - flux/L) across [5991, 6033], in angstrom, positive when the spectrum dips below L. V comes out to 2.10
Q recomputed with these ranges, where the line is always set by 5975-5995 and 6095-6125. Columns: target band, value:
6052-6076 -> 1.2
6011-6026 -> 1.6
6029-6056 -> 0.8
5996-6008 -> 0.6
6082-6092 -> 0.3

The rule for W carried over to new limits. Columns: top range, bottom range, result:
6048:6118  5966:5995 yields 0.96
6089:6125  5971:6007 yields 1.00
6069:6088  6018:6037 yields 1.05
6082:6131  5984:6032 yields 1.04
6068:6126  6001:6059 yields 1.05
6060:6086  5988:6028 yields 1.03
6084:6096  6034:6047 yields 0.96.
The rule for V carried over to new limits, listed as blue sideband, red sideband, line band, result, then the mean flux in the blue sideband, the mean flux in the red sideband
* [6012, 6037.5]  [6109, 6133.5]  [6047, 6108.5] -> -0.6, 4.62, 4.78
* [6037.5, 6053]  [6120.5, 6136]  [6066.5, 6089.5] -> 0.1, 4.81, 4.79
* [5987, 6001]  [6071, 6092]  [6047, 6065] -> 0.9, 5.08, 4.83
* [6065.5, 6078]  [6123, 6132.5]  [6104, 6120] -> 0.1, 4.75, 4.81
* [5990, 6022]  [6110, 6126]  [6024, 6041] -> -0.5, 4.66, 4.78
